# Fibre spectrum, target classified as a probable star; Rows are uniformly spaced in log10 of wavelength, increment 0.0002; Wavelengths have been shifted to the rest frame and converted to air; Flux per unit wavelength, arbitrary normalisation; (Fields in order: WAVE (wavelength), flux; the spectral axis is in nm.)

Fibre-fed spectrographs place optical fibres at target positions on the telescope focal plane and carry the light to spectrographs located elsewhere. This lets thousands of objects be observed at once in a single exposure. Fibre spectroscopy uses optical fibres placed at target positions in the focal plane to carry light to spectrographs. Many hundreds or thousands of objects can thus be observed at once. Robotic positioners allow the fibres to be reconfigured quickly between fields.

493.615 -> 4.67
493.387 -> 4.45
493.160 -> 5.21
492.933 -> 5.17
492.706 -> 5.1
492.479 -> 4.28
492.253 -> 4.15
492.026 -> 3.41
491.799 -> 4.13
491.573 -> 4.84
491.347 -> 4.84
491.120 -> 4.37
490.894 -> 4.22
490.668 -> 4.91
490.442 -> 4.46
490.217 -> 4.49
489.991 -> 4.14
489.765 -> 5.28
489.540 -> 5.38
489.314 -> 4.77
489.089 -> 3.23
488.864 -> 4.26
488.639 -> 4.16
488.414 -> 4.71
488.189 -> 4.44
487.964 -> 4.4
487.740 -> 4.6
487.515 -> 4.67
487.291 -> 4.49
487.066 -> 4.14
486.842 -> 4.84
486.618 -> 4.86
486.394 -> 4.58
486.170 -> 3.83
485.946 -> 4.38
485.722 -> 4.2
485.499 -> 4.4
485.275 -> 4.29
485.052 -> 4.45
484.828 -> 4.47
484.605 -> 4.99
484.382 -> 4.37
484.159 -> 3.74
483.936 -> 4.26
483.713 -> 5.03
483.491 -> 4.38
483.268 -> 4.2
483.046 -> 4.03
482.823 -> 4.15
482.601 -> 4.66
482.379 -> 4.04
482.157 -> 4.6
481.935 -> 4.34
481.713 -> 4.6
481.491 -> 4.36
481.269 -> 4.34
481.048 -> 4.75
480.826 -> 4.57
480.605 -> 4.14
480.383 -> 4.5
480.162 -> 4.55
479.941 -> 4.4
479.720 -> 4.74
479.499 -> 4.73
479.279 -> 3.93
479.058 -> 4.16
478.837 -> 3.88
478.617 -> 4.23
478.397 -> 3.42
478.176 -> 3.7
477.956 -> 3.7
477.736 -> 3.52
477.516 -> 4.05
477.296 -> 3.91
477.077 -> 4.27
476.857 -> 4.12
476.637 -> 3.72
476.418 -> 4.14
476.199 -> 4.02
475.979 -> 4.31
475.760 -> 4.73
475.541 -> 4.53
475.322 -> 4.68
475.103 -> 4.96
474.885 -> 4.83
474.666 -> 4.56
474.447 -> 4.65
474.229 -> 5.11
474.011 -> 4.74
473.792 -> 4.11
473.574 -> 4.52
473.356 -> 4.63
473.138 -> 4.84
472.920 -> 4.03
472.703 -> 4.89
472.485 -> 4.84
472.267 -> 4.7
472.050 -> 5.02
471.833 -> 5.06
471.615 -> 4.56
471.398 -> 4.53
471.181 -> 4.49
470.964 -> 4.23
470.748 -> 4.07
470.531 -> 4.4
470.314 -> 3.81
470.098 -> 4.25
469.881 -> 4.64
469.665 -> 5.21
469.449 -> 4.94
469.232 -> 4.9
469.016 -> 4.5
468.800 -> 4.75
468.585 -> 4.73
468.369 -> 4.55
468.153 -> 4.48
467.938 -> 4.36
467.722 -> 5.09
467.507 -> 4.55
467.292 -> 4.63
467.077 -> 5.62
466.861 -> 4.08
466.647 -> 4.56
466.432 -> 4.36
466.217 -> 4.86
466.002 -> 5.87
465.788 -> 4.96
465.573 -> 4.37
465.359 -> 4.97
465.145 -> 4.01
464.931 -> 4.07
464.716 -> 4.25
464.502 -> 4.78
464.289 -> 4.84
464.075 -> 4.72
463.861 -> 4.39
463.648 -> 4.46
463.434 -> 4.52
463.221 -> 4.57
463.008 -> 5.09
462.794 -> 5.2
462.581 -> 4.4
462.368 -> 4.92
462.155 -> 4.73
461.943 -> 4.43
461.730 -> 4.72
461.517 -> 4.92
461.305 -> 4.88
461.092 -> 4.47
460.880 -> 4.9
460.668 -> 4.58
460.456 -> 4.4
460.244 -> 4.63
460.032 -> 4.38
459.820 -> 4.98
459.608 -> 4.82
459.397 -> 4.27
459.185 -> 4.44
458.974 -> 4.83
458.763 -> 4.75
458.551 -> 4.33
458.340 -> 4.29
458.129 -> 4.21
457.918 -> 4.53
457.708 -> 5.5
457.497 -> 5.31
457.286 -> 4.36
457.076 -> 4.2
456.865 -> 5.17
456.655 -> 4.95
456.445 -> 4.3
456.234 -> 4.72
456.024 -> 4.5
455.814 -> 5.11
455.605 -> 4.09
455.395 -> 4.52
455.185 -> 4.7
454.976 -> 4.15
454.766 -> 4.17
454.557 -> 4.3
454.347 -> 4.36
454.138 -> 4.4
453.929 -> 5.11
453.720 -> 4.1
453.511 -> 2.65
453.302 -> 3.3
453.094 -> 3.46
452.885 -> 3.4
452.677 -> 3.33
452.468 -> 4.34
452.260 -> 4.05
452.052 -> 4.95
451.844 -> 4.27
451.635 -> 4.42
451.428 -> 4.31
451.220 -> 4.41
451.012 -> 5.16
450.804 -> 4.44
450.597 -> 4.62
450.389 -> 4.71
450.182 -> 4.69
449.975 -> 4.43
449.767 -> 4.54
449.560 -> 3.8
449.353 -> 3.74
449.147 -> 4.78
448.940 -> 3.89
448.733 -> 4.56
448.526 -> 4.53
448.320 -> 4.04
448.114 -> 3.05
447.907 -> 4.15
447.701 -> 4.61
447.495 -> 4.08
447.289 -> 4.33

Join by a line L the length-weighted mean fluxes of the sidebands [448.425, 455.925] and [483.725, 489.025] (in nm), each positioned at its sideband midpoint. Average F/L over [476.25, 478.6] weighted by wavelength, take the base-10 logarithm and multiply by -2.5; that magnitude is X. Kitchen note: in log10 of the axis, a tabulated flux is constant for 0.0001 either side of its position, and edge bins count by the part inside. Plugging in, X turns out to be 0.13 mag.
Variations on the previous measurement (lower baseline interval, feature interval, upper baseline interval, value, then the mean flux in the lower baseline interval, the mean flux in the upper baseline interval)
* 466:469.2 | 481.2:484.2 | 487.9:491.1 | 0.049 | 4.7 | 4.49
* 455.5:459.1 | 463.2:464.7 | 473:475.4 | 0.017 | 4.66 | 4.69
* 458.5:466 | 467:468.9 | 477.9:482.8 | -0.048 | 4.65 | 4.29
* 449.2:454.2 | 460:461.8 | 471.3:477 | -0.076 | 4.2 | 4.57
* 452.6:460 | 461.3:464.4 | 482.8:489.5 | -0.077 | 4.39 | 4.39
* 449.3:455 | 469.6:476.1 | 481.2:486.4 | -0.070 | 4.2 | 4.36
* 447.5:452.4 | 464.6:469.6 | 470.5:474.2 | -0.035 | 4.35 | 4.58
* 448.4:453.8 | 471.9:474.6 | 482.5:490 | -0.080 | 4.19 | 4.44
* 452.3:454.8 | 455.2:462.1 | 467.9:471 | -0.133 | 3.91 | 4.53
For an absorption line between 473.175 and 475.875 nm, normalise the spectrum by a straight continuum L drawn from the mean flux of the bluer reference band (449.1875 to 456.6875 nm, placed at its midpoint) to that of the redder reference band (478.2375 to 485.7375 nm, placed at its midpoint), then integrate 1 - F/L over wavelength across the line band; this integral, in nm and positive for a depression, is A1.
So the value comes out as -0.213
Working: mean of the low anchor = 4.29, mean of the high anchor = 4.35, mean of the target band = 4.67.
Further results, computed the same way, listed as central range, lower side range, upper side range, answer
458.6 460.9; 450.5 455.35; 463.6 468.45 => -0.10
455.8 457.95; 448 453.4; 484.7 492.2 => -0.27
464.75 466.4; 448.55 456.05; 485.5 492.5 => -0.14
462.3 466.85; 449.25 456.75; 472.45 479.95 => -0.37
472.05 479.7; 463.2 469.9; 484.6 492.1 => 0.41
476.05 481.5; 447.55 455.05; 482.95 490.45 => 0.29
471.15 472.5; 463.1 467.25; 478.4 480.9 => -0.08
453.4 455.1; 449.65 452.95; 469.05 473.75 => 0.10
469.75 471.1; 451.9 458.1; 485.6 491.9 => 0.05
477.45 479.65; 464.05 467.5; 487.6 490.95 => 0.31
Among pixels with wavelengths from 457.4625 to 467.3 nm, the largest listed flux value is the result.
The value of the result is 5.87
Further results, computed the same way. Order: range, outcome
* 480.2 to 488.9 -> 5.03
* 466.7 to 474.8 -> 5.62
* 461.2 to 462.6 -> 4.92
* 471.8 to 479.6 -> 5.11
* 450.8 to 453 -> 5.16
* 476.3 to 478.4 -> 4.27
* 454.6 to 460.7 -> 5.5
